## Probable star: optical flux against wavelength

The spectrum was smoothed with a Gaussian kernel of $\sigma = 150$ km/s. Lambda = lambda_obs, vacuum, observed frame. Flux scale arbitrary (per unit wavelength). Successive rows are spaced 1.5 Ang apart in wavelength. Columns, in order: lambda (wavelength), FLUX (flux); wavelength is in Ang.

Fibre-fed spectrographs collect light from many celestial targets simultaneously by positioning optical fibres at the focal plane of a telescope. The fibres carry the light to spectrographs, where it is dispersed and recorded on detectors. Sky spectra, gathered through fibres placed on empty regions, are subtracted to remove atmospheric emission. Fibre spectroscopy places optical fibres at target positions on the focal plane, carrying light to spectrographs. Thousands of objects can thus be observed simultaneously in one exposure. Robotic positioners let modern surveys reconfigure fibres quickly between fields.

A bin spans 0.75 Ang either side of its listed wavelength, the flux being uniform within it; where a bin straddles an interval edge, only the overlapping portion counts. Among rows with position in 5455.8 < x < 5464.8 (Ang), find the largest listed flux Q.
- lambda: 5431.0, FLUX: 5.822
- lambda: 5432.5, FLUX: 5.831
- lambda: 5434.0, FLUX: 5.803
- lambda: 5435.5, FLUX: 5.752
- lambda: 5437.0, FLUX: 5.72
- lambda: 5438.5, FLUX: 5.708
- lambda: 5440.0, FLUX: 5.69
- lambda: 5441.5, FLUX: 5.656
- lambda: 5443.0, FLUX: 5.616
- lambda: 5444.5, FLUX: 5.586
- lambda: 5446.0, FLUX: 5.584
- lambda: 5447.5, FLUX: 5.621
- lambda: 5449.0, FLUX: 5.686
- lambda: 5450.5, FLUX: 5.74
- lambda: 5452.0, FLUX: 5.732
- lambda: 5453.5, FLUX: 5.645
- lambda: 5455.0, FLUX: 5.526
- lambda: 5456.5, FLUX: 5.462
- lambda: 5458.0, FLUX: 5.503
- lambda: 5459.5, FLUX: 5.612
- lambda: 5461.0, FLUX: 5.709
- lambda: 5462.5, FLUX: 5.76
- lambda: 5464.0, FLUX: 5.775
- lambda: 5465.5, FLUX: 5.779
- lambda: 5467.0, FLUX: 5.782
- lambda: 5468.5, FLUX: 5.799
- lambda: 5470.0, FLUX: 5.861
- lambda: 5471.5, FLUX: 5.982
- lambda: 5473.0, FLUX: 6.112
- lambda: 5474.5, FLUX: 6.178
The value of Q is 5.775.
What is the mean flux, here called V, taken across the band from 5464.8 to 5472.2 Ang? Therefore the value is 5.84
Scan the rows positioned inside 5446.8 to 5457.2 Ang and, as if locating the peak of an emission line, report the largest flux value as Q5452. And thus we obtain 5.74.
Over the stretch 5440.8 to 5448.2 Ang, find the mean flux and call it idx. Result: 5.61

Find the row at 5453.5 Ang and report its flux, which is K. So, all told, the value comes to 5.645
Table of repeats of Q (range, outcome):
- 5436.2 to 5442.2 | 5.72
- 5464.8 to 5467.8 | 5.782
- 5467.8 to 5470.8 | 5.861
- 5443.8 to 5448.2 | 5.621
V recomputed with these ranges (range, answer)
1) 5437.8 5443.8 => 5.67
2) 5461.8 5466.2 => 5.77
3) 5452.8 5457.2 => 5.54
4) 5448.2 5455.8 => 5.66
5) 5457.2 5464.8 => 5.67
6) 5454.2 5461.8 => 5.56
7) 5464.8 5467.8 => 5.78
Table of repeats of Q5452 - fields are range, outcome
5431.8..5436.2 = 5.831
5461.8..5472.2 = 5.982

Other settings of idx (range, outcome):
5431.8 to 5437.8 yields 5.78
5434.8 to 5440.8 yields 5.72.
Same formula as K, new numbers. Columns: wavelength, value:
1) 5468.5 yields 5.799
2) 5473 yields 6.112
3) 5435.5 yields 5.752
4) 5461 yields 5.709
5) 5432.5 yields 5.831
